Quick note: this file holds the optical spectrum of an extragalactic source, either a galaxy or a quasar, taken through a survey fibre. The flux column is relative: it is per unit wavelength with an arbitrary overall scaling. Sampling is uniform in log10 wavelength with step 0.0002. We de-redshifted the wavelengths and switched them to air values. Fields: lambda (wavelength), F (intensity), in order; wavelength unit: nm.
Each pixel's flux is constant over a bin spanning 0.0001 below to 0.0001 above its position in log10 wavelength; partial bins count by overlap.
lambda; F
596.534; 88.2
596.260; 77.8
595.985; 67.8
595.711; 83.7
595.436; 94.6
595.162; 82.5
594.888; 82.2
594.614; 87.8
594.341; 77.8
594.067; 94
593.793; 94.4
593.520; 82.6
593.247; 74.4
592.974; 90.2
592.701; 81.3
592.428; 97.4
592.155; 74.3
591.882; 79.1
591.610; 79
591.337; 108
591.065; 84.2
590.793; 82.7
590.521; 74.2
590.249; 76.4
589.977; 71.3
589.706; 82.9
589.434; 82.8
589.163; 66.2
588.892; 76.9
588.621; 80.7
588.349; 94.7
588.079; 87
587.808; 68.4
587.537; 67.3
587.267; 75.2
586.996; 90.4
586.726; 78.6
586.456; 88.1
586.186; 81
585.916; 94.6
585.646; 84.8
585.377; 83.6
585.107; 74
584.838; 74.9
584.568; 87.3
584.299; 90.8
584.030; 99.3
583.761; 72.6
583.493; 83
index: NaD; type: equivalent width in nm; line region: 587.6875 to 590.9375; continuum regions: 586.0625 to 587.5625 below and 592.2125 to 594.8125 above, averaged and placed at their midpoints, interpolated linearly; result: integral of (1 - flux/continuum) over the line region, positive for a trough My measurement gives 0.16 nm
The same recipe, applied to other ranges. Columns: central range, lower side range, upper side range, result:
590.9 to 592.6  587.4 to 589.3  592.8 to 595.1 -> -0.10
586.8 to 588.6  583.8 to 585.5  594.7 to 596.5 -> 0.07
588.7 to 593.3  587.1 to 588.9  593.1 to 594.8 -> 0.04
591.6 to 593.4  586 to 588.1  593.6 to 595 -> 0.06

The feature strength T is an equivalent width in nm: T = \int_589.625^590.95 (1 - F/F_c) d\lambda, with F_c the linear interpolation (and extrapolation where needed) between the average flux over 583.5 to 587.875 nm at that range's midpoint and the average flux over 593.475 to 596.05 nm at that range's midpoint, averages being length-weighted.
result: 0.10 nm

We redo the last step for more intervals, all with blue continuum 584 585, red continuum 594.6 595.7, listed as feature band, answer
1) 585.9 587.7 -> 0.11 nm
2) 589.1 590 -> 0.10 nm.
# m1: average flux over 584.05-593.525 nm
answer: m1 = 82.1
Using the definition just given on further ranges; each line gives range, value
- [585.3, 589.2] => 81.5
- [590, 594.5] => 84.1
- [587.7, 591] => 78.9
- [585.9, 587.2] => 85.2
